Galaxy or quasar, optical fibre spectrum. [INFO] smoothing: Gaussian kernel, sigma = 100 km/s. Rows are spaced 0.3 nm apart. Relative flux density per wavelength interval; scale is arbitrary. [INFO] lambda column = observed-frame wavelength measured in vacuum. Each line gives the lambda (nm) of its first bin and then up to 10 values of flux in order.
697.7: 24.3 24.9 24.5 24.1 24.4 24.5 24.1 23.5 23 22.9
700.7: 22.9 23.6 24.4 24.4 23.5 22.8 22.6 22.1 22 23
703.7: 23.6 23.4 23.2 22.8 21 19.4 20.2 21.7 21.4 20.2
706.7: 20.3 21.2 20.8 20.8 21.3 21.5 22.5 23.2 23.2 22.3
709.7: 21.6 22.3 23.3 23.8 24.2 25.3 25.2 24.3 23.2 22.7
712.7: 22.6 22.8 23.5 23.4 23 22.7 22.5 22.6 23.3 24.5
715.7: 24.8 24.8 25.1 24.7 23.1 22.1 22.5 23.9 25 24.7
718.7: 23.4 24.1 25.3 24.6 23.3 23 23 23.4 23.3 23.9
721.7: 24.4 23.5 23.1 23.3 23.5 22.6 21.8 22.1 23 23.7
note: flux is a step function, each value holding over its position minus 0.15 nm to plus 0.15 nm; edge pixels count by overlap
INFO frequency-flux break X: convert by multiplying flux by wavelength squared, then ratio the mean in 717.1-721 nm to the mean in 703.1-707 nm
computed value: 1.1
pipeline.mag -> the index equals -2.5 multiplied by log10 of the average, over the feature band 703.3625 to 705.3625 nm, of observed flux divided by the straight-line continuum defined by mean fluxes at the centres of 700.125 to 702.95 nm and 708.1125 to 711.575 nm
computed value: 0.04 mag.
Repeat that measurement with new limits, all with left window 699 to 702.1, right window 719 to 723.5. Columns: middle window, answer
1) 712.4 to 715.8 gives 0.02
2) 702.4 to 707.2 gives 0.09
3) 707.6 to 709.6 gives 0.07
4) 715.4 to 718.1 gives -0.02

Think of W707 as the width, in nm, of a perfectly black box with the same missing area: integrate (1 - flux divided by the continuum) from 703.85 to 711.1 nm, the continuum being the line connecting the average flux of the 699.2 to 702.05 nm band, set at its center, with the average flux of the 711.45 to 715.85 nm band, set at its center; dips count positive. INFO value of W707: 0.48 nm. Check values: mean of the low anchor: 23.6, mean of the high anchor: 23.4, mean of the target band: 21.9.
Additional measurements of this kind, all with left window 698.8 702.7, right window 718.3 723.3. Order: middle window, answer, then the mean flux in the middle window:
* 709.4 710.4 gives 0.05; 22.3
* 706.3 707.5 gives 0.15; 20.7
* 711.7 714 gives 0.04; 23.2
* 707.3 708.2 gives 0.10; 21.1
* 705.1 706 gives 0.12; 20.5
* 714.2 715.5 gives 0.03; 23.1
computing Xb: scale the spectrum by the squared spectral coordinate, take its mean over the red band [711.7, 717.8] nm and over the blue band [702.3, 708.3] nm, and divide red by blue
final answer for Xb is 1.11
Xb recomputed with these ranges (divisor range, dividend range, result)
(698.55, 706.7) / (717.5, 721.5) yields 1.10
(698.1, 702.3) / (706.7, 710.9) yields 0.95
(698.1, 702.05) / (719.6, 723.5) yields 1.04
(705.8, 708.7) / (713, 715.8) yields 1.12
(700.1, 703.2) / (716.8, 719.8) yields 1.08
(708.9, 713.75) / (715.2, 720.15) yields 1.05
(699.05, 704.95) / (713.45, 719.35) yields 1.07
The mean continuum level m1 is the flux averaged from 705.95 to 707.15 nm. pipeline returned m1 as 20.8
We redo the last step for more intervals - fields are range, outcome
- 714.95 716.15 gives 24.4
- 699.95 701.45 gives 23.4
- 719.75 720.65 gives 23.1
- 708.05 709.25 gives 22.6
